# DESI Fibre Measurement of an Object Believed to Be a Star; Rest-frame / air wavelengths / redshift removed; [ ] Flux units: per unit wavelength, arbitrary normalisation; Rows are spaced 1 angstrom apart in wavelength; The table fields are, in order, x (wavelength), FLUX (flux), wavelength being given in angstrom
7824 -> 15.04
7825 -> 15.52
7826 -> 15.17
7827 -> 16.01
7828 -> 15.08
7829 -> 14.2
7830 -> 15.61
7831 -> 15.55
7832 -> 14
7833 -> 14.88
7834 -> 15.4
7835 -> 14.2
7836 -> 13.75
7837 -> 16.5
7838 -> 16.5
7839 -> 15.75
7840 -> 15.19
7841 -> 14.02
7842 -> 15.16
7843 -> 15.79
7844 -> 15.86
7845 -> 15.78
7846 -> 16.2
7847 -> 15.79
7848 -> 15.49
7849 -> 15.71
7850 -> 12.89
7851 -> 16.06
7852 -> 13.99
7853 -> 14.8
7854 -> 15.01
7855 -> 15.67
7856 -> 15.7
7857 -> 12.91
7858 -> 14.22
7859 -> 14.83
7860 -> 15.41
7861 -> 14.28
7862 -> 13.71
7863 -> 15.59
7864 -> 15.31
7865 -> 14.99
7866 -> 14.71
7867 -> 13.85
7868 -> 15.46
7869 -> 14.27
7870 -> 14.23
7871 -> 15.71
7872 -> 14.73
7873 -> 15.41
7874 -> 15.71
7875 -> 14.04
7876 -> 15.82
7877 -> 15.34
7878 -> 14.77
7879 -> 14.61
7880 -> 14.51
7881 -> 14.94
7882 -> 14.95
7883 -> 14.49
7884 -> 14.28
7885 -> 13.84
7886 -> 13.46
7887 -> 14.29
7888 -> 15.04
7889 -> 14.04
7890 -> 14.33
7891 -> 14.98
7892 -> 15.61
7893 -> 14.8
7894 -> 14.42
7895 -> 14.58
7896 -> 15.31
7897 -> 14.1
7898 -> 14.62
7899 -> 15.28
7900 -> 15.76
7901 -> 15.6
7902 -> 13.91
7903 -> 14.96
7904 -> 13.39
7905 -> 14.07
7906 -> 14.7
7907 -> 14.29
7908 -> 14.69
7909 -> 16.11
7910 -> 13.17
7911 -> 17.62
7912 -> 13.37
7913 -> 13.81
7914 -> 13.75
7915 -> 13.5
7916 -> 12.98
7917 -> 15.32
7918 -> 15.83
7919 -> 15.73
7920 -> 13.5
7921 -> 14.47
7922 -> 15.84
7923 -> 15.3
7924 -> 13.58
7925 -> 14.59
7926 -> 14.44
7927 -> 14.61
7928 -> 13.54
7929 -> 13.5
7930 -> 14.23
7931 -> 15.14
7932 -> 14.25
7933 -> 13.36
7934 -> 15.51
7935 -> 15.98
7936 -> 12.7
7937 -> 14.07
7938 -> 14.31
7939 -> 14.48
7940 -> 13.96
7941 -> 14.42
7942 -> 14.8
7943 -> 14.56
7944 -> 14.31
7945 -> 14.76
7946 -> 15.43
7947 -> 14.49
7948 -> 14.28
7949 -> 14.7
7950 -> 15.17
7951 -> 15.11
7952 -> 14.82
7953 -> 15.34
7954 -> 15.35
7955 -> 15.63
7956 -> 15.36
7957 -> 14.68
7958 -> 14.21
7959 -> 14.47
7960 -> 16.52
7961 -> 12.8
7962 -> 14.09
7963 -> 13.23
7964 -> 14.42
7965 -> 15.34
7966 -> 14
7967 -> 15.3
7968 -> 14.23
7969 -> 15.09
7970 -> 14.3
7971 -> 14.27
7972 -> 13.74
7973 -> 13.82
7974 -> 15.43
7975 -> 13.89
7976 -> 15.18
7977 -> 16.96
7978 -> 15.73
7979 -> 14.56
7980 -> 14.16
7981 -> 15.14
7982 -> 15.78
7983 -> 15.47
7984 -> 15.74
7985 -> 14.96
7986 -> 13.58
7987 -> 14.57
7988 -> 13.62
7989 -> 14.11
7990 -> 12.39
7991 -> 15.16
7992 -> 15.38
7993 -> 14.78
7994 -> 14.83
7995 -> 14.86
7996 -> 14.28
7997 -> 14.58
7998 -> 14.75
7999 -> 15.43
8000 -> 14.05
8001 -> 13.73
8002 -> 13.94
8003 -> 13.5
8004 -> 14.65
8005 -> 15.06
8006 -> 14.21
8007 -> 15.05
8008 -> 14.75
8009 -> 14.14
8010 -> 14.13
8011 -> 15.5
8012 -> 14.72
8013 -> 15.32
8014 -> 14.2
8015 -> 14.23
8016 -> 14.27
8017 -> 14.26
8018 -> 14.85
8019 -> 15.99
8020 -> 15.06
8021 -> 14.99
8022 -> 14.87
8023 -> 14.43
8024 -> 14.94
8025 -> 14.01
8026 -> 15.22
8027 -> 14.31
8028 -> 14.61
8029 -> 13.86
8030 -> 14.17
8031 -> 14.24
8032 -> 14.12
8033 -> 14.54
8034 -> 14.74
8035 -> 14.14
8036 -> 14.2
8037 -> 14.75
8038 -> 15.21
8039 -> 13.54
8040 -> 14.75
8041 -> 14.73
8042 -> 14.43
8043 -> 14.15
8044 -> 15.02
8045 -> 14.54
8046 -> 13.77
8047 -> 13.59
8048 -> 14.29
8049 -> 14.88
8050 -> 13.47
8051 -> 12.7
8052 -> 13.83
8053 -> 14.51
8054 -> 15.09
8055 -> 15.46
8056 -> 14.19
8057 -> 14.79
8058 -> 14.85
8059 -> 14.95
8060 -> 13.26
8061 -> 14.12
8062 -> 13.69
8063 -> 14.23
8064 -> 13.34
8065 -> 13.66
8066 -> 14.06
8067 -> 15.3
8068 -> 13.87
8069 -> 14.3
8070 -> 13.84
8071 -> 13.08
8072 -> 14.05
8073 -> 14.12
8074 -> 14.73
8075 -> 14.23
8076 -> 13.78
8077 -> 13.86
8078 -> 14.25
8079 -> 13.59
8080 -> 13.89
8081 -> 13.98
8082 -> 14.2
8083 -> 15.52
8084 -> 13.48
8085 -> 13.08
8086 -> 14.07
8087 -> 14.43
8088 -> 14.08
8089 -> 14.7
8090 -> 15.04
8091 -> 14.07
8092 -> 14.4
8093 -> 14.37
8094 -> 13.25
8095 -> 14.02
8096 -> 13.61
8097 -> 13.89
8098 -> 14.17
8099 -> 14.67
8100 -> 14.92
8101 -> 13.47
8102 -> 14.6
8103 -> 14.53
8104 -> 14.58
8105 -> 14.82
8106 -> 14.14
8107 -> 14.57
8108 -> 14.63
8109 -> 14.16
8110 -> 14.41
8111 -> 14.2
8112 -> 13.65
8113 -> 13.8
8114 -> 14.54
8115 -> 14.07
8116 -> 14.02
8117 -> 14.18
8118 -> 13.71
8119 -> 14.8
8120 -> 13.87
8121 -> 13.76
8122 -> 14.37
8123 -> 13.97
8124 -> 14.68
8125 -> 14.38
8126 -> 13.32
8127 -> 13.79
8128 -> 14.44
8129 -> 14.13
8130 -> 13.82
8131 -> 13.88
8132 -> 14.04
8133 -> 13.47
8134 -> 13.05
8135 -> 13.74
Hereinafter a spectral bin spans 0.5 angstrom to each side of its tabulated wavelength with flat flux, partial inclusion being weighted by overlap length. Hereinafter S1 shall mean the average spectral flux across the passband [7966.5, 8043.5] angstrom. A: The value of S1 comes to 14.6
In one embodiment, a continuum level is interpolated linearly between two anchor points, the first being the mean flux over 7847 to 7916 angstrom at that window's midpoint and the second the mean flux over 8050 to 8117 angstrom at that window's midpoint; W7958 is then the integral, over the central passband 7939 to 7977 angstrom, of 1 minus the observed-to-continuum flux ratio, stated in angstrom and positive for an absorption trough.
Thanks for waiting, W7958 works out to -0.4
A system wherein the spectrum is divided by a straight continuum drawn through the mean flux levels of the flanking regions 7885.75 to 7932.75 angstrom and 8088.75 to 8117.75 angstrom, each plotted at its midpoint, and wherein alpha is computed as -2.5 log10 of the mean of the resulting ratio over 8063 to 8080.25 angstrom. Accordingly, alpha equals 0.02 mag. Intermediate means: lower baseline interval 14.6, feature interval 14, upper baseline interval 14.2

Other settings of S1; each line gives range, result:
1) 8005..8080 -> 14.4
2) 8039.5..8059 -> 14.4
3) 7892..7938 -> 14.5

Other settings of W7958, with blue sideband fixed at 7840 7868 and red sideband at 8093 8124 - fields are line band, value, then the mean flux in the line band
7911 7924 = 0.2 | 14.5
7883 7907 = 0.4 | 14.6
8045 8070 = 0.3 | 14.2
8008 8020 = -0.2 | 14.7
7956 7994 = -0.1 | 14.6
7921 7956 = 0.2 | 14.6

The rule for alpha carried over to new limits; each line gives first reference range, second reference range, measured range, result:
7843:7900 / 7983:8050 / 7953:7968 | 0.00 mag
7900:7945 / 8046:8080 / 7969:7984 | -0.04 mag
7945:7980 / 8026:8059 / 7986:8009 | 0.01 mag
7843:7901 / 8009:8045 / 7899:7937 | 0.02 mag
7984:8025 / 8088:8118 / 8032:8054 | 0.01 mag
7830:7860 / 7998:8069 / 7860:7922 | 0.02 mag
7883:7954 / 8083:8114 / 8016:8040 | -0.02 mag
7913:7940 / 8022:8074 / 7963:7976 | -0.01 mag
